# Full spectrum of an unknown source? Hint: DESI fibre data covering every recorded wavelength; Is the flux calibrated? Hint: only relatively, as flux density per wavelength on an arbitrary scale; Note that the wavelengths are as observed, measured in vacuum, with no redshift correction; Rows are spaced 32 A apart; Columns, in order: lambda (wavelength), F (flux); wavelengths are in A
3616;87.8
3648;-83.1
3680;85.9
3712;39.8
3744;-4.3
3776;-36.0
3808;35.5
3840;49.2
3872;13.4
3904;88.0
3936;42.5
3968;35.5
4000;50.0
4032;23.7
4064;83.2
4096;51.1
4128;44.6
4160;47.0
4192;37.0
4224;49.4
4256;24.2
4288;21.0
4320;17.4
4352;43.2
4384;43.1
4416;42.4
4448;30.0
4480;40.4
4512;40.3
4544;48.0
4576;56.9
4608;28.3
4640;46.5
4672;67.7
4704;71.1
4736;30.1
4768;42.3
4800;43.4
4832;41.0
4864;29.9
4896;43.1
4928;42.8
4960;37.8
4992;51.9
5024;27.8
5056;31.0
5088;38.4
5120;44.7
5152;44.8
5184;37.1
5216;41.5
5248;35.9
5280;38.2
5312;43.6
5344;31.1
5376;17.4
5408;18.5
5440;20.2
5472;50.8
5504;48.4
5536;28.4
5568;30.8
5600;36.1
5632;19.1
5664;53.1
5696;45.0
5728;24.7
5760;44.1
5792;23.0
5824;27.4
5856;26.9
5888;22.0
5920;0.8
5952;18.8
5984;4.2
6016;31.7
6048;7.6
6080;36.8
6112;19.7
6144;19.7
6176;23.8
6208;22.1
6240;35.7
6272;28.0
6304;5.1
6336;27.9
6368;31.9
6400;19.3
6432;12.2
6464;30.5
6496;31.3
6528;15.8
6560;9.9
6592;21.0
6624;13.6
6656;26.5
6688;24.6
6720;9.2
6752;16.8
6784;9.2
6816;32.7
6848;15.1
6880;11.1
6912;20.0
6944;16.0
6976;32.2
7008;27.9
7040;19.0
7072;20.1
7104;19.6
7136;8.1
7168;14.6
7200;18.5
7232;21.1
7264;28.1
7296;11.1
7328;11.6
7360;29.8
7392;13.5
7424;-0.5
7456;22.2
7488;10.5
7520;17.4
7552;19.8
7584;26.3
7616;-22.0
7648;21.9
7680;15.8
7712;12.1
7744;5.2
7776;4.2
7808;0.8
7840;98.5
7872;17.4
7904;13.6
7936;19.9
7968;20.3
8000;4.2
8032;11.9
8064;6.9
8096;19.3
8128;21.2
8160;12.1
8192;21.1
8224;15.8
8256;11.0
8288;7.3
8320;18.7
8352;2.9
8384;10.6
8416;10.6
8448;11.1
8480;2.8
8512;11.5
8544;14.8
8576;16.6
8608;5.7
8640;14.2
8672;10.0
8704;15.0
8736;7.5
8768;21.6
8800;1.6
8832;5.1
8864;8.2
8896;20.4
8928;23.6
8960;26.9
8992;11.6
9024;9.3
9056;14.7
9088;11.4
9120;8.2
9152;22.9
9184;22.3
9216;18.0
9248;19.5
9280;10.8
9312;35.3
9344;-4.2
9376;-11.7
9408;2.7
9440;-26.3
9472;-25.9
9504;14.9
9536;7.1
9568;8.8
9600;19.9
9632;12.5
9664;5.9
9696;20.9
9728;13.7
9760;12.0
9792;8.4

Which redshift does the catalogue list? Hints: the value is 1.10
